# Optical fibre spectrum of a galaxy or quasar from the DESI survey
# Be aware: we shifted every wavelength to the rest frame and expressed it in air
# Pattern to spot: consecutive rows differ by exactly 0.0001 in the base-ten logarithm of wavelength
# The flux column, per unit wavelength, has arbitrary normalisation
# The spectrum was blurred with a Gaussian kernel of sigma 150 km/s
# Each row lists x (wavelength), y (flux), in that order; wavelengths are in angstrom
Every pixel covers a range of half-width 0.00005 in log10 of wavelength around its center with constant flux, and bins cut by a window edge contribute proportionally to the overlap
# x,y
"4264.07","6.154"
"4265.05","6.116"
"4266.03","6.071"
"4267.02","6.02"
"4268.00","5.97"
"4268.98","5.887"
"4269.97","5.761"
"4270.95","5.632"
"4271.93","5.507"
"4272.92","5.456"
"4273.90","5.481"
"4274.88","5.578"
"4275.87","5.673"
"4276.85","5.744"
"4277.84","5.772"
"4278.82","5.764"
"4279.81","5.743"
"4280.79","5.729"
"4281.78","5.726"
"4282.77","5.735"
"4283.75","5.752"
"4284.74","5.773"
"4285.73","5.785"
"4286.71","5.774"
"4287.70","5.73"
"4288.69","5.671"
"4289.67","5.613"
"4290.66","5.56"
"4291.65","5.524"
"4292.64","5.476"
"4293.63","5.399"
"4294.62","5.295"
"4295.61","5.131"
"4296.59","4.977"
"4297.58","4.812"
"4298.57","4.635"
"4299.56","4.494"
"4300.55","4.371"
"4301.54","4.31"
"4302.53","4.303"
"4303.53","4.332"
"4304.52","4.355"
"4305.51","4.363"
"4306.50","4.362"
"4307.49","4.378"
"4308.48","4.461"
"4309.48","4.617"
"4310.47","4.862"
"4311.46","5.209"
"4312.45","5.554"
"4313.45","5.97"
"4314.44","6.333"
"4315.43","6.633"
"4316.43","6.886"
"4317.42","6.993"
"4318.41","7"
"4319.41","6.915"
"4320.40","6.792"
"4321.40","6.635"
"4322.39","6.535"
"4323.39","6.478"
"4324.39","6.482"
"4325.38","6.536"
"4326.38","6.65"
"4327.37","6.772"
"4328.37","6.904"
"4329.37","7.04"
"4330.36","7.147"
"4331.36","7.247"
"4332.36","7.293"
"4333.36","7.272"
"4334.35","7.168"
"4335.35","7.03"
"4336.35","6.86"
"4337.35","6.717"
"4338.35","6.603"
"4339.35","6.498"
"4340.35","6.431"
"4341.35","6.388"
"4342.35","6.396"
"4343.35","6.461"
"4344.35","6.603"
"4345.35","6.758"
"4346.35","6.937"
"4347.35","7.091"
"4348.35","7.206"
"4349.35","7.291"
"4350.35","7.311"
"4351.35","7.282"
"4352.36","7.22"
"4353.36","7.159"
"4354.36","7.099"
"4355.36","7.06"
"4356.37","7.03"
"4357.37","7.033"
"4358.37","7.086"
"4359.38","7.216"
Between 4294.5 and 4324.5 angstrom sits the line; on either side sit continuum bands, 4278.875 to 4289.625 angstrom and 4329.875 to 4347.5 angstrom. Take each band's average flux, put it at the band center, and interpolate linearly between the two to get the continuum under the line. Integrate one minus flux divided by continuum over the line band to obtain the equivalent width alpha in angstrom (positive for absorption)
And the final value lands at 4.0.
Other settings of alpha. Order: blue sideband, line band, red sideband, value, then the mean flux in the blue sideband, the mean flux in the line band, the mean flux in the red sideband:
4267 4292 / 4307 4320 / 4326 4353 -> 1.14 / 5.7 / 5.84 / 6.91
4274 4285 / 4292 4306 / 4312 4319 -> 3.17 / 5.72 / 4.74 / 6.49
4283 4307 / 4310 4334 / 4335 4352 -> -2.15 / 5.08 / 6.6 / 6.81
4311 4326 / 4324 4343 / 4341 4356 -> -0.29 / 6.47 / 6.81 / 6.96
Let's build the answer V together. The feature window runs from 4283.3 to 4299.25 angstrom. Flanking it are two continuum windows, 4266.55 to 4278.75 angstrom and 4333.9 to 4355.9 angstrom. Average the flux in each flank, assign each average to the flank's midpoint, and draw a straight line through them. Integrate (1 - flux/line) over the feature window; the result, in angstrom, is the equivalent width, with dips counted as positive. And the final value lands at 1.56 angstrom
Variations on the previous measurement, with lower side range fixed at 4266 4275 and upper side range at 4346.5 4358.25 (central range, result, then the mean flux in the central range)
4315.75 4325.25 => -0.20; 6.73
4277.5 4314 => 5.81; 5.17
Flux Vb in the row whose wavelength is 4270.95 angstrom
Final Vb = 5.632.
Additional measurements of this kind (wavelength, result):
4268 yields 5.97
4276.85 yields 5.744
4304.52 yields 4.355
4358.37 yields 7.086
